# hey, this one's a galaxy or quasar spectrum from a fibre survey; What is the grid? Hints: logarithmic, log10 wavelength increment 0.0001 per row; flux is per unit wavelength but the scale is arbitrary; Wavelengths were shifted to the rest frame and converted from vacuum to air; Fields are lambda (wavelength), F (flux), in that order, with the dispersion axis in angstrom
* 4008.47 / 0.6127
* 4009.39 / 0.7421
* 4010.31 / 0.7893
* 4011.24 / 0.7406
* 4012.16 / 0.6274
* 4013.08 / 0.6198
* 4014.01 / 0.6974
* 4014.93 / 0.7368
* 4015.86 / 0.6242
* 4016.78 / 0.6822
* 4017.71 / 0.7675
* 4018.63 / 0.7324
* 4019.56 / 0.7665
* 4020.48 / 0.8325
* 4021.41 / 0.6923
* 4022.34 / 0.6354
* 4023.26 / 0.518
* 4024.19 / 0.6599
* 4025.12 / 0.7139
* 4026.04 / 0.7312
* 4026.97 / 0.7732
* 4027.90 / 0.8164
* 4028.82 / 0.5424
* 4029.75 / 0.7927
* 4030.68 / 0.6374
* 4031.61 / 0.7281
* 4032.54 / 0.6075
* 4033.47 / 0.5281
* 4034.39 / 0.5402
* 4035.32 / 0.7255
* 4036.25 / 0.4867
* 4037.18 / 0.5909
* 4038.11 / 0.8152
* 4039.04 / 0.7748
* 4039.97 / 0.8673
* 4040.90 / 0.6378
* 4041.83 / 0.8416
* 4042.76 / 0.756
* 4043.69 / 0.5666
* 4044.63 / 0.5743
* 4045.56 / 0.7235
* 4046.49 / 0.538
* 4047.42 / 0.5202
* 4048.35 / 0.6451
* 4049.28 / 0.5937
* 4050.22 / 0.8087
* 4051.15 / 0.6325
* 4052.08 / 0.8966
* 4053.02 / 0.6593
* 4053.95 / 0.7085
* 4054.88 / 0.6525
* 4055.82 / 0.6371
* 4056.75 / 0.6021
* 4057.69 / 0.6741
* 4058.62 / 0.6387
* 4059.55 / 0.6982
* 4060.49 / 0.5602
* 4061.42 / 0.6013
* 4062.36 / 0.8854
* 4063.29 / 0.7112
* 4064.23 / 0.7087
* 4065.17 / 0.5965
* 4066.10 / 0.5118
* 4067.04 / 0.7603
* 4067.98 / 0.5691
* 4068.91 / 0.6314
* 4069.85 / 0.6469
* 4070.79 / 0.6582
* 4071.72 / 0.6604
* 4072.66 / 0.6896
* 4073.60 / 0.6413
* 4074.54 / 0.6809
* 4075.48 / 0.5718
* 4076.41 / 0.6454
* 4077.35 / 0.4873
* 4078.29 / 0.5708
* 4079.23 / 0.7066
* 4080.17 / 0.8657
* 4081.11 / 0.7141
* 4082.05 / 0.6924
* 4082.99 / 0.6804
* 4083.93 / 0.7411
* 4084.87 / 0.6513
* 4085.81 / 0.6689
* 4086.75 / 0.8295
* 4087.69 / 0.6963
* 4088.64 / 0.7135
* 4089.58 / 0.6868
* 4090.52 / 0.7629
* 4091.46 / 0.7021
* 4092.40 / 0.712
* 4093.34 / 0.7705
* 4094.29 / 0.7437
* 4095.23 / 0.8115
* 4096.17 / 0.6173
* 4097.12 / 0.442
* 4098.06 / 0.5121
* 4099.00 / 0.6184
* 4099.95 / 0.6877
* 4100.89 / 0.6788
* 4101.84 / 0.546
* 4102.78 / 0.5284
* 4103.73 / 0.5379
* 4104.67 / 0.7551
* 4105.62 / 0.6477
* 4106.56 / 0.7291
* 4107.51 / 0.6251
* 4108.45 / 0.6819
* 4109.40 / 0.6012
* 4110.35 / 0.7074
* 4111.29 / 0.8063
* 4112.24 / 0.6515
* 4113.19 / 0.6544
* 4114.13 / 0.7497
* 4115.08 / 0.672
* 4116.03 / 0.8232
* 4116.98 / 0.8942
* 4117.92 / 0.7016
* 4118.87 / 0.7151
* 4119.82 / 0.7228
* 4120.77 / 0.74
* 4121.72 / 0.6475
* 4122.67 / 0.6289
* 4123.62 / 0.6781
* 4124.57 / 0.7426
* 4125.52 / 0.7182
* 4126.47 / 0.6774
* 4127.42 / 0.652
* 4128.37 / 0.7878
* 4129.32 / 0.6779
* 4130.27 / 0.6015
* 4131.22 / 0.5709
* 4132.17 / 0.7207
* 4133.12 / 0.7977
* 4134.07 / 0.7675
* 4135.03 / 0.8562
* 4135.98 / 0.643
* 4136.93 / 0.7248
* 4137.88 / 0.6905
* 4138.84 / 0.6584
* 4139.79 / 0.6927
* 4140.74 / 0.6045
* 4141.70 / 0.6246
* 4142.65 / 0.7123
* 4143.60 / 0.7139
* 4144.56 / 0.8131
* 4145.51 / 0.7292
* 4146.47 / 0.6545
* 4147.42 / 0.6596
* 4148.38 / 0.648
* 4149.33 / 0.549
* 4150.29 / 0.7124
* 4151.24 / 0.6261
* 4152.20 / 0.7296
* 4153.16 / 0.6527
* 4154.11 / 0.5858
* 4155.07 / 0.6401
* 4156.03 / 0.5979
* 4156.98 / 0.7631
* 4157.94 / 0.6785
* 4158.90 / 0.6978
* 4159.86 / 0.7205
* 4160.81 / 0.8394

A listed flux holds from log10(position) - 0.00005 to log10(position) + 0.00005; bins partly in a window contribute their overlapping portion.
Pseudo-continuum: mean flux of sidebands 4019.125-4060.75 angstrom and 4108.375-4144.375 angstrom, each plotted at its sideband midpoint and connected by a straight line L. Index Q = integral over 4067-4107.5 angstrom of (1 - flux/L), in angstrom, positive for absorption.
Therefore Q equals 1.50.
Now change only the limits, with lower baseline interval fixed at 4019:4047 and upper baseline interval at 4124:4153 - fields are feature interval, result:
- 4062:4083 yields 0.65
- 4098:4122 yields 0.24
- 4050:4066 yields 0.05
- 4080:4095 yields -0.86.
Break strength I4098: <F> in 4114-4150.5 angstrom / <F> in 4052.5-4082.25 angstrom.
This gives 1.07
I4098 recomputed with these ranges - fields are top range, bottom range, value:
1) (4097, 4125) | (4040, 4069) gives 1.01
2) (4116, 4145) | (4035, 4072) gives 1.06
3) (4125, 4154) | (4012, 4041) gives 1.00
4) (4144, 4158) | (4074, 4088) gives 0.98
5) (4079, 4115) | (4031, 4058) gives 1.02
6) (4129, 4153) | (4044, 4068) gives 1.04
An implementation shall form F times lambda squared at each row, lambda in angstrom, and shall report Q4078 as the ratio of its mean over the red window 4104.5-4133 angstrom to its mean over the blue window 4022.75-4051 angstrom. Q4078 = 1.1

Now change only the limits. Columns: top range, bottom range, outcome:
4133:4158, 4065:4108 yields 1.07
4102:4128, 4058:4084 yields 1.07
